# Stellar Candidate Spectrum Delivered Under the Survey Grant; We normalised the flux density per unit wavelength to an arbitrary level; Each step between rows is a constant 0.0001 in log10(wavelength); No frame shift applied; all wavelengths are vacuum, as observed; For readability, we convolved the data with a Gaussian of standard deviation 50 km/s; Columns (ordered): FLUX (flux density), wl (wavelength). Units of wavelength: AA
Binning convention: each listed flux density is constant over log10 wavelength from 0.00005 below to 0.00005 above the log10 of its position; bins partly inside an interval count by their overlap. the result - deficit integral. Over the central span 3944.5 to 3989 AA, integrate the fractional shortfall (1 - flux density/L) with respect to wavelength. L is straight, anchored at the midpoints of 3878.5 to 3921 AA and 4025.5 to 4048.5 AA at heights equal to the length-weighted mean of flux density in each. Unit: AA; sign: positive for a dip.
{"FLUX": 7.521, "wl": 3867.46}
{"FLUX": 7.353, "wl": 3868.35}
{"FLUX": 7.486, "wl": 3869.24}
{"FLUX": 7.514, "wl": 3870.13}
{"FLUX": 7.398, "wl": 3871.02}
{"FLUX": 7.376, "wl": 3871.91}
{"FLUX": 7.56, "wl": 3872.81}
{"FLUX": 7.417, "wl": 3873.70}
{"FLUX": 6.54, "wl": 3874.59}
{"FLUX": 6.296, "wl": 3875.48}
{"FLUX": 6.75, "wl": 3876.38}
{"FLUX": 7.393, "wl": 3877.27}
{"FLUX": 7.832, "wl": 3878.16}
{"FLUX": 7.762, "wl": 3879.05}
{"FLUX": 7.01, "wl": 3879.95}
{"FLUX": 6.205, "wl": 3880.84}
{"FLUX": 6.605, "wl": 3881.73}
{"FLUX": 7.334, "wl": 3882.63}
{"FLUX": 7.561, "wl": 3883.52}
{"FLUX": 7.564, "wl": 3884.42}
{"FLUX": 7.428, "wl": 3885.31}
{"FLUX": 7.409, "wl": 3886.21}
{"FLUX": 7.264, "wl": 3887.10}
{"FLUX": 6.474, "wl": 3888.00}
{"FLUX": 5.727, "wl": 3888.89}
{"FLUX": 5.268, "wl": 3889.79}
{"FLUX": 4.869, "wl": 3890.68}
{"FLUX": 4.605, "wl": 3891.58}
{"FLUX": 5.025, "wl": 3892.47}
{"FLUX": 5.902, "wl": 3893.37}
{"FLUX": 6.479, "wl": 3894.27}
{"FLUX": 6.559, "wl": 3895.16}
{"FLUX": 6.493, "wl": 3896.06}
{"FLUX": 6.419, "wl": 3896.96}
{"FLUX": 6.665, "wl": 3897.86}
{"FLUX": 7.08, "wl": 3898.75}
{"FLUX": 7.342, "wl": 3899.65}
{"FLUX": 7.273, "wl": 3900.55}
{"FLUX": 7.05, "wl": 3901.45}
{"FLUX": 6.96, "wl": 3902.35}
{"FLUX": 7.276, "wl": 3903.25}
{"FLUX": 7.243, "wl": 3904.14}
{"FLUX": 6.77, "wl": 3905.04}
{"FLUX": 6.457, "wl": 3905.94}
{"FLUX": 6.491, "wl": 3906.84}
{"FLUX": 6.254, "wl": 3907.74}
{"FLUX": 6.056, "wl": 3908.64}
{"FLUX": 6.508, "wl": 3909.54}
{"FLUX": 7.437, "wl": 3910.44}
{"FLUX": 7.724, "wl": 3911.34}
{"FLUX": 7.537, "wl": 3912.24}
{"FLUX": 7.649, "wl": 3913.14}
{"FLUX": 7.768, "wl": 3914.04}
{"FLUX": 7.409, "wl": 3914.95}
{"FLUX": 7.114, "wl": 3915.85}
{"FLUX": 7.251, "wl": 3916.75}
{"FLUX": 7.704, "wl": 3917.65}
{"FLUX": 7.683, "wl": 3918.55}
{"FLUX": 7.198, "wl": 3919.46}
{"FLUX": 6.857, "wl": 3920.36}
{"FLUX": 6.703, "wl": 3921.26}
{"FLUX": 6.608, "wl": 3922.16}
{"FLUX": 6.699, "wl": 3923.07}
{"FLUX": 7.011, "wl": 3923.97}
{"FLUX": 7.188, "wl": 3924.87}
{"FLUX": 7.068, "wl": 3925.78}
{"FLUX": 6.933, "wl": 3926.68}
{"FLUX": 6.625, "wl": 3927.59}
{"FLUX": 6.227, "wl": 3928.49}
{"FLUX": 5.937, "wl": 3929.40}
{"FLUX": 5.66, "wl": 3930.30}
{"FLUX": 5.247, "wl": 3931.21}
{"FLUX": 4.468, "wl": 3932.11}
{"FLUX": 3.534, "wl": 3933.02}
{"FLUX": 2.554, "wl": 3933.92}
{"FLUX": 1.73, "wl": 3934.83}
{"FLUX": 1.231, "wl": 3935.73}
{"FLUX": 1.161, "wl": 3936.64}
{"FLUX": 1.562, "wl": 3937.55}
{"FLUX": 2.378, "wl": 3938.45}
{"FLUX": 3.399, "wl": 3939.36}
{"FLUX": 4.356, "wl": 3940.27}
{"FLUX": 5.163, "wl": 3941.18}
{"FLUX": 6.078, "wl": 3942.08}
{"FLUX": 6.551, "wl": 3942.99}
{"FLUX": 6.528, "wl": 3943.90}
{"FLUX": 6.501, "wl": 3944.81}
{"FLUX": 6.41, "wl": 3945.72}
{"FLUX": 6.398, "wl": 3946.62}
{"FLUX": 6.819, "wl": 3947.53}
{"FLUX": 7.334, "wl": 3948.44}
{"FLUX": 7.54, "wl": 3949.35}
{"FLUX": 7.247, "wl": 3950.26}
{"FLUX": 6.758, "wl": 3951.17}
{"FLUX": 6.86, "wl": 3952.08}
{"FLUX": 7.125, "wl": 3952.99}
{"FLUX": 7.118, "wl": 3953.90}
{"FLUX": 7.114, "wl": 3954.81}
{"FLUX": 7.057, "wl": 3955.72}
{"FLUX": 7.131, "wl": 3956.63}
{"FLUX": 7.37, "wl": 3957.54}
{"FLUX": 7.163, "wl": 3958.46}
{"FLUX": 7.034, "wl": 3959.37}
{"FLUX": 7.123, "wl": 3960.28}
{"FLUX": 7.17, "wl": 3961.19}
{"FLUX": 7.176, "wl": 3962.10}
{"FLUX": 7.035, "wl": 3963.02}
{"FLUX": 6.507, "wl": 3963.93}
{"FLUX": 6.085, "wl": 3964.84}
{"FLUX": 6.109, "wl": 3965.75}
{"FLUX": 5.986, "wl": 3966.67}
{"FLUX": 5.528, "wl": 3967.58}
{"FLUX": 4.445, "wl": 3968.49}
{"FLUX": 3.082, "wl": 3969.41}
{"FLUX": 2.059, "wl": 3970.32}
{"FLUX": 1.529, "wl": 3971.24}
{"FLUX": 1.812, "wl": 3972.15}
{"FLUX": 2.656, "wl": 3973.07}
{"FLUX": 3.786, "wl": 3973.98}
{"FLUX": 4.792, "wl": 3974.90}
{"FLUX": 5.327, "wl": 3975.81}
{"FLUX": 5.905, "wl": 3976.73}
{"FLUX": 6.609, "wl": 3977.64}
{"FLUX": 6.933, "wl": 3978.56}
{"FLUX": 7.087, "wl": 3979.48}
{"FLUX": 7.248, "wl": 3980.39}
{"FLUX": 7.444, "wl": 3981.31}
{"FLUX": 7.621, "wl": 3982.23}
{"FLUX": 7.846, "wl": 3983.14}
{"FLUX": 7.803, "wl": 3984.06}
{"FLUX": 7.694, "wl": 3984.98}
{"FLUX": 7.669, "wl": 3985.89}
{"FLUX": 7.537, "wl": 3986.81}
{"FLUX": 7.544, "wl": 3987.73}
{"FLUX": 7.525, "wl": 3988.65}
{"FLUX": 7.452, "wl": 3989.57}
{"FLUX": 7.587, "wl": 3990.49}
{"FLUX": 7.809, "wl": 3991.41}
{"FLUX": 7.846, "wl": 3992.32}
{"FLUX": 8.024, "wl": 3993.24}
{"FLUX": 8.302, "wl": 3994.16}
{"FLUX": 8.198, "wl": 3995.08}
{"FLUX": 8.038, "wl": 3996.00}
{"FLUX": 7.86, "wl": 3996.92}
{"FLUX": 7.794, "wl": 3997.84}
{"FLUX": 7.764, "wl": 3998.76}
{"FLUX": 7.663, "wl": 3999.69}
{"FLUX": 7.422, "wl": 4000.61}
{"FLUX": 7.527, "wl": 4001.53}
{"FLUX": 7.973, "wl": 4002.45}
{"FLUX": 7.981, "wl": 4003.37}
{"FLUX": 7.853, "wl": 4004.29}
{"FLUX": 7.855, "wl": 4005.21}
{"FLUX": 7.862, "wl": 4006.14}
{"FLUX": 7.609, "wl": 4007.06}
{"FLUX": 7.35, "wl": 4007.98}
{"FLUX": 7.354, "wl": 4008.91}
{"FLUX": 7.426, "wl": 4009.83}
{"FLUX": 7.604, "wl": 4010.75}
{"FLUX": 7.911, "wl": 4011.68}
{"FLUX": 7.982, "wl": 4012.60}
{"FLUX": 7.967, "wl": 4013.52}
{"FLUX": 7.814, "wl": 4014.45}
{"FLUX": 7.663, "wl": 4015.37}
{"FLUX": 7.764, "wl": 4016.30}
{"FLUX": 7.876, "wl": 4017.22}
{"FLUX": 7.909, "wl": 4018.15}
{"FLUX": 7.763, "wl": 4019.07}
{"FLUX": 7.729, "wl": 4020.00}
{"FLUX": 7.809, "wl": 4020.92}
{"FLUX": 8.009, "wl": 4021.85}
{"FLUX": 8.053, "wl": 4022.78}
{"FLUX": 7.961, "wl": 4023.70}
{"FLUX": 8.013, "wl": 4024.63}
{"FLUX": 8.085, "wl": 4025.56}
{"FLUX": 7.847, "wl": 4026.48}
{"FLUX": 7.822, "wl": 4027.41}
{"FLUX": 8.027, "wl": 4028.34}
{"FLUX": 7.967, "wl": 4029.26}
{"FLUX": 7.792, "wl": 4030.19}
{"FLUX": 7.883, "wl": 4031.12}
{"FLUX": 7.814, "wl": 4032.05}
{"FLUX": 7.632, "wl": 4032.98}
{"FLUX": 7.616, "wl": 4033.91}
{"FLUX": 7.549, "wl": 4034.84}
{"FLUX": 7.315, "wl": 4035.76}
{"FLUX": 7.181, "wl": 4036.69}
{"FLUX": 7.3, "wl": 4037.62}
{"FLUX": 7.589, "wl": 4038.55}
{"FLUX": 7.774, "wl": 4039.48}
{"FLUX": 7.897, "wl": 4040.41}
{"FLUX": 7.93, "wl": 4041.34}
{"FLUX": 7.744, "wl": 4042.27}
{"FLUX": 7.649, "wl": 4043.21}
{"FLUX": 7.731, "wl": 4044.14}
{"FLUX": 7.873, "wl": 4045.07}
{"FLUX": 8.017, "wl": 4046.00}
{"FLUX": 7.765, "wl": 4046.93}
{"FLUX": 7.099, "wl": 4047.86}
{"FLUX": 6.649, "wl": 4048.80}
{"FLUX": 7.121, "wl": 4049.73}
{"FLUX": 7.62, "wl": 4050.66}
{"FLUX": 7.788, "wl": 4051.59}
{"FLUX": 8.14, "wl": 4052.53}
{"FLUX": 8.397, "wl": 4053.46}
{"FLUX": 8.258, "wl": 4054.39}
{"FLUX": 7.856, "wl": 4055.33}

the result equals 5.7 AA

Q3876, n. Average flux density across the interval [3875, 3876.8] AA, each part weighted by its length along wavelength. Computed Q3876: 6.5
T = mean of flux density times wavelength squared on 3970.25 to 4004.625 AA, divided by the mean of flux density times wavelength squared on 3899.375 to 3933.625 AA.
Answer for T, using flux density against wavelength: 1.1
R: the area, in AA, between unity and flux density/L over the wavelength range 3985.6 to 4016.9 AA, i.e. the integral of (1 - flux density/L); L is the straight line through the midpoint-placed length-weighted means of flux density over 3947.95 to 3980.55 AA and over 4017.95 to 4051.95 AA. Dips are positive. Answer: -4.0 AA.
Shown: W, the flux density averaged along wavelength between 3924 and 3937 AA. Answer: 4.78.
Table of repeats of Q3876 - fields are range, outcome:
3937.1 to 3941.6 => 3.36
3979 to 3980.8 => 7.17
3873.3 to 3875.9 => 6.75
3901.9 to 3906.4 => 6.95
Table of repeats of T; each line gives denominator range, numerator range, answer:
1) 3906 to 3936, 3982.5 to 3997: 1.29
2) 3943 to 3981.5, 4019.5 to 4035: 1.34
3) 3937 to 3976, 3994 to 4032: 1.43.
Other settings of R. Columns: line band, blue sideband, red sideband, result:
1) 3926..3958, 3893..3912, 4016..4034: 7.40 AA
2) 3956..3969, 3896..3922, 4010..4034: 1.53 AA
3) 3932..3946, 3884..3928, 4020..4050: 6.18 AA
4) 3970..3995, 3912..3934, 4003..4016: 3.33 AA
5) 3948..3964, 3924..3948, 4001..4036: -4.21 AA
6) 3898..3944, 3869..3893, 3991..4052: 6.77 AA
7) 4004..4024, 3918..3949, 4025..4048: -1.53 AA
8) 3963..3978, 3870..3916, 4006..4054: 5.65 AA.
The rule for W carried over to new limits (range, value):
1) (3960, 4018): 6.86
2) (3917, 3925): 7.08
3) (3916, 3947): 5.44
